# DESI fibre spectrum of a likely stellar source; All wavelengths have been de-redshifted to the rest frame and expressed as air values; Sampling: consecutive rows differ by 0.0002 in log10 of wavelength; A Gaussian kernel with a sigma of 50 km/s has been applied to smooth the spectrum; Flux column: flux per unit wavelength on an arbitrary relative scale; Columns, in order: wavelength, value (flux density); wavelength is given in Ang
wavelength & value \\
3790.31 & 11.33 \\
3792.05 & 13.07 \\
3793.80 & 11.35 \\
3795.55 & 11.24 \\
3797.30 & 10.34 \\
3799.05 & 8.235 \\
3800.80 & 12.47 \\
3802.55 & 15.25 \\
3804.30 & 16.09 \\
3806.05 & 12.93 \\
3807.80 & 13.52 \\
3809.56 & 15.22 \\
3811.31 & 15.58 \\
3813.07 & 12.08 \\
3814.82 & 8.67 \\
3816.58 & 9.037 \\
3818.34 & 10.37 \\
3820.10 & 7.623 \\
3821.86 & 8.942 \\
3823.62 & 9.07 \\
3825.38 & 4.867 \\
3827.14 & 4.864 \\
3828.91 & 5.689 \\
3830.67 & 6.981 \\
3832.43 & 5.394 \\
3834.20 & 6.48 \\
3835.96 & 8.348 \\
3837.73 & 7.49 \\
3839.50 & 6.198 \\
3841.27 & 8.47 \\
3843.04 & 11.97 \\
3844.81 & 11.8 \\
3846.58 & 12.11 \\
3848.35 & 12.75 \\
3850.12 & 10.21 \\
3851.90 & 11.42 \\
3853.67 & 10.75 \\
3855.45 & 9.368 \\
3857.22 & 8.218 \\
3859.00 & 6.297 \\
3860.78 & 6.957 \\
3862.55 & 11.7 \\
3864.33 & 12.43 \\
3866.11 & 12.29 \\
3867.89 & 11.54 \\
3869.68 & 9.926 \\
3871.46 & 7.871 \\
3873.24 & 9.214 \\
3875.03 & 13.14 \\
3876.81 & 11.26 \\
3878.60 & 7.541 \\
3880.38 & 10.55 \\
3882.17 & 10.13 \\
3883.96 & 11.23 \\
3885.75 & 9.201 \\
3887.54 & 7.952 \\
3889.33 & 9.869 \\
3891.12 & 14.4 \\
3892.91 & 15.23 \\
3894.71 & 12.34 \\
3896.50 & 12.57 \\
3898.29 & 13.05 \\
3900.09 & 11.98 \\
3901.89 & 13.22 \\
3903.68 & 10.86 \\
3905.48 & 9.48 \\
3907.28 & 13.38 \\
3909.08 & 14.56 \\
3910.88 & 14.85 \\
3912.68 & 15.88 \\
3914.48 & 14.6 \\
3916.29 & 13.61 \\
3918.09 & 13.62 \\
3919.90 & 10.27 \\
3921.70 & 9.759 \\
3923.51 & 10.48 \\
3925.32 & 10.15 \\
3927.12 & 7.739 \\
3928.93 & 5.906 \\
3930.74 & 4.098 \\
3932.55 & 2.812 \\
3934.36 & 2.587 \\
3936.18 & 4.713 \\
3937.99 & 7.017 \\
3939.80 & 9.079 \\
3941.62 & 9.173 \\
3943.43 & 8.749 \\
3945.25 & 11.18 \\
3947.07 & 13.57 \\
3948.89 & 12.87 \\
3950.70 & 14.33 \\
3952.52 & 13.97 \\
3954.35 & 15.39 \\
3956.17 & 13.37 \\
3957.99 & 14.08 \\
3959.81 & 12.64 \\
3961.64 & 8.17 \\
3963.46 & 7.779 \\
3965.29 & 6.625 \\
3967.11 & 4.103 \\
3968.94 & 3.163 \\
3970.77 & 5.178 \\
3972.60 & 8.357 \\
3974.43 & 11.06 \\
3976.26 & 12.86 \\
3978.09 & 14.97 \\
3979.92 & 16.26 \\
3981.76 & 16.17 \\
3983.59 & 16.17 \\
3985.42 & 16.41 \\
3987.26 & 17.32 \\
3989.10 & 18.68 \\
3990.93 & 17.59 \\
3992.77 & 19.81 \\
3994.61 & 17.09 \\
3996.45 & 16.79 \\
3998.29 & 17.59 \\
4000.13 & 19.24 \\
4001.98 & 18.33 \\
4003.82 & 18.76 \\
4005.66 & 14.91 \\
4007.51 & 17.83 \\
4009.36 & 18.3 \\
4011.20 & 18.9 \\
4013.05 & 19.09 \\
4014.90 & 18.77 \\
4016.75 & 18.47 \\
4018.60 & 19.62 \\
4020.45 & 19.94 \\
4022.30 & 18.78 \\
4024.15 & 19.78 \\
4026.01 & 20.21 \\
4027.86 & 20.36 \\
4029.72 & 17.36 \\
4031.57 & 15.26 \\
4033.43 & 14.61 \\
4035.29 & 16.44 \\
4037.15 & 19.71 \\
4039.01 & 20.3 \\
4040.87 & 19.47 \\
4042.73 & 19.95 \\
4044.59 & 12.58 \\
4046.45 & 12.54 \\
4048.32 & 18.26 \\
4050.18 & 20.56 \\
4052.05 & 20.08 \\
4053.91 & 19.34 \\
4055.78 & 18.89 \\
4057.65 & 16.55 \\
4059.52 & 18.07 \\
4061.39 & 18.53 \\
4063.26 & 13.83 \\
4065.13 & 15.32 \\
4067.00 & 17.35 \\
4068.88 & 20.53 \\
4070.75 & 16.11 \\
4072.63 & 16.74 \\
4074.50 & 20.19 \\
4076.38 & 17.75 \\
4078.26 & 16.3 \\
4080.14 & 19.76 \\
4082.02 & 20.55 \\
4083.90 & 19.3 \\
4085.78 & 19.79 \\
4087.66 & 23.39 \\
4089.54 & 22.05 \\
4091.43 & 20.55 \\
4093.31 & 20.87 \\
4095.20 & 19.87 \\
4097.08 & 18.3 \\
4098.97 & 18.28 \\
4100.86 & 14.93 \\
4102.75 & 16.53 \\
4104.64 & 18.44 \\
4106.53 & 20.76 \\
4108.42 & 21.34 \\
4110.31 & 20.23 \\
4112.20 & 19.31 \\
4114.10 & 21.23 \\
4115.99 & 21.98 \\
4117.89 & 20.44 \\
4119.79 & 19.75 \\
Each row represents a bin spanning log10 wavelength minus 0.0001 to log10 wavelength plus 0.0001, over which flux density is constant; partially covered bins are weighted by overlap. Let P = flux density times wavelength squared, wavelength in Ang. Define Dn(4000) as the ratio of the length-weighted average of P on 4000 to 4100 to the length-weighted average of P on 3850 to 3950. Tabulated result 1.9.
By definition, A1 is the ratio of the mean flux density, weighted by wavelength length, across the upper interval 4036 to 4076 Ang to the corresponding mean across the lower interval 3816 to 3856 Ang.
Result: 2.05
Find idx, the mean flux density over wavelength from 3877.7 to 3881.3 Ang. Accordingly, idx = 9.05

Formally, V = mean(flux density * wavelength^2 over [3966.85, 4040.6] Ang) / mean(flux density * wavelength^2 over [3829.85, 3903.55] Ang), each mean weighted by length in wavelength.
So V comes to 1.73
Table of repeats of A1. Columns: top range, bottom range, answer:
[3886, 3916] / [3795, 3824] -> 1.09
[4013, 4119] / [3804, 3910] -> 1.81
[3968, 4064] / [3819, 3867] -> 1.91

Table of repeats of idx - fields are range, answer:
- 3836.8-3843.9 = 8.51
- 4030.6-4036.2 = 15.5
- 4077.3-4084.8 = 19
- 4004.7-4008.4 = 16.4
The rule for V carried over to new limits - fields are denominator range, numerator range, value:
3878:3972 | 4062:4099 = 1.97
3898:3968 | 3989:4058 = 1.82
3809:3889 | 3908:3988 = 1.19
